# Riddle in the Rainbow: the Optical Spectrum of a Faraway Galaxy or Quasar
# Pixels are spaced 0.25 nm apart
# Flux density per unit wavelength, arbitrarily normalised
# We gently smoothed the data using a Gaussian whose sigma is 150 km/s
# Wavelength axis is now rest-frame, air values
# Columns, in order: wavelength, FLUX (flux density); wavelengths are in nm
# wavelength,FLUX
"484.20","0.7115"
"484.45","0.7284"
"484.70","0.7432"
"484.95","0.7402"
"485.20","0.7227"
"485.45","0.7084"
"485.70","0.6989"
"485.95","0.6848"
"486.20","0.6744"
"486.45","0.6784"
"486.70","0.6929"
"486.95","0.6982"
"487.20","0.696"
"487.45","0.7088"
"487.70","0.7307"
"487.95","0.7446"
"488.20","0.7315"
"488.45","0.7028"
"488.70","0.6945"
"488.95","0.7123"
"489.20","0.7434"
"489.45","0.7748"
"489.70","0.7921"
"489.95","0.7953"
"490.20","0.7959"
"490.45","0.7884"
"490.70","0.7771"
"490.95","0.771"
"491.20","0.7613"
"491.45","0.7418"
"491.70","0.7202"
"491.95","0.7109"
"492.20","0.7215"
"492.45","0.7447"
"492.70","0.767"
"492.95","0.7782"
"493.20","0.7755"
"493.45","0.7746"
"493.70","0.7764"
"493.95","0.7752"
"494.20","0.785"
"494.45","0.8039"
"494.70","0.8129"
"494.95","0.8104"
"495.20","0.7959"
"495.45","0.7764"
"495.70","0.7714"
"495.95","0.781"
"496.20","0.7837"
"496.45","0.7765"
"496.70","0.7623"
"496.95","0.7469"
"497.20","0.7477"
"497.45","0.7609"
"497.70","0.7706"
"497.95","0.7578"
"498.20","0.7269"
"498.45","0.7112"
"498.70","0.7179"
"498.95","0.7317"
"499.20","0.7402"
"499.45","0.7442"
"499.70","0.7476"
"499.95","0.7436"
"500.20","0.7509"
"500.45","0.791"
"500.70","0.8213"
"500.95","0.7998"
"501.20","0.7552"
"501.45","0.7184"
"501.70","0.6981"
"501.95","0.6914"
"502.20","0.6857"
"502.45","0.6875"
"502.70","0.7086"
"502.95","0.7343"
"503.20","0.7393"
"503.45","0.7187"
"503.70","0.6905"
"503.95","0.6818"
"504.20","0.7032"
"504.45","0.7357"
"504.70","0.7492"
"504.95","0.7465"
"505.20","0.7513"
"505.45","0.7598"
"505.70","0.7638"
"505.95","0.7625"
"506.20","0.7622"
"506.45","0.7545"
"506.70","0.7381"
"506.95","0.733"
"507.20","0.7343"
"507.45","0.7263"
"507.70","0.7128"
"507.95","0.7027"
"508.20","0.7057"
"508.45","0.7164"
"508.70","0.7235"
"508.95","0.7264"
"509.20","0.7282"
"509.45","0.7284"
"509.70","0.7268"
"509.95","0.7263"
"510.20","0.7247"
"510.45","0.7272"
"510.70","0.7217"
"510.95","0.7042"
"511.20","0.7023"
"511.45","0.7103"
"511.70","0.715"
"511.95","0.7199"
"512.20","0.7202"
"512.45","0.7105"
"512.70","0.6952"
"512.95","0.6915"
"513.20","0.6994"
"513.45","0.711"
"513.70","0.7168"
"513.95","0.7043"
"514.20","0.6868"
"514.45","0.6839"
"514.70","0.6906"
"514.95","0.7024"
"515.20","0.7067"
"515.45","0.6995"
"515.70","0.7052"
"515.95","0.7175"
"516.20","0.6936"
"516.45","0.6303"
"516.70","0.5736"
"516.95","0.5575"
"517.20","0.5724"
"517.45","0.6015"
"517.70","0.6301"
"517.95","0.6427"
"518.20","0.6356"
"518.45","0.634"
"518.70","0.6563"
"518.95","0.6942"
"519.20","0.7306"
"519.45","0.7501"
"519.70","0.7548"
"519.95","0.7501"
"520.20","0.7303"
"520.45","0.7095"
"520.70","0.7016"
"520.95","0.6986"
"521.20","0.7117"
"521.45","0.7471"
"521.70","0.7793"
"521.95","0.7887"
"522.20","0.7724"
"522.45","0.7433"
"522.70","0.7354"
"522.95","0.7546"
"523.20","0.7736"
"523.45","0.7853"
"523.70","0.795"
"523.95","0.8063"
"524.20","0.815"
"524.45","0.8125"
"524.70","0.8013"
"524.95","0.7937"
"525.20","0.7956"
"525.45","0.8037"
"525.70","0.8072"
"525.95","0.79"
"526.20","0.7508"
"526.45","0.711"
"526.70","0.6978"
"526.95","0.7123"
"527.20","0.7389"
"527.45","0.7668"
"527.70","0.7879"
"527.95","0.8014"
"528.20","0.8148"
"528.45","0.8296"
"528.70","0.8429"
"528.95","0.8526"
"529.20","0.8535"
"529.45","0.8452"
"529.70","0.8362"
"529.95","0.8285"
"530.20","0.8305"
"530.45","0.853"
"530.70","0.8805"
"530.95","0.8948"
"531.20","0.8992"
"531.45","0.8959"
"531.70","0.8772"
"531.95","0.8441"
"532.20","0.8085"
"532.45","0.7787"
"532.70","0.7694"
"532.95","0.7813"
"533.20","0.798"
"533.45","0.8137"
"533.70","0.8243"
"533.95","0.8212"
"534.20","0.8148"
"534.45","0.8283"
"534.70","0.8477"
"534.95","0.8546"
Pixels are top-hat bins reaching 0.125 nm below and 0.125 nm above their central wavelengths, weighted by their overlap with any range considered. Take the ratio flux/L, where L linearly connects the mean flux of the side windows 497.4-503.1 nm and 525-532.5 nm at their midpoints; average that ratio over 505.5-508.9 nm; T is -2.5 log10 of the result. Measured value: 0.03 mag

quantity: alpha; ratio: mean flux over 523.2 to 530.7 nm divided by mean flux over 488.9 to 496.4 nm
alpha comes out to 1.04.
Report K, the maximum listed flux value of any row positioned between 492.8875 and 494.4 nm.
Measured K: 0.785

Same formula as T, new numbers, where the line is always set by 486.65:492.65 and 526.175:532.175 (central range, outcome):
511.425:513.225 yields 0.11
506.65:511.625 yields 0.09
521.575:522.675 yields 0.05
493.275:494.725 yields -0.05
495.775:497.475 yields -0.02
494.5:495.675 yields -0.06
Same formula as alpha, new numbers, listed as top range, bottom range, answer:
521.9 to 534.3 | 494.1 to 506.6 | 1.07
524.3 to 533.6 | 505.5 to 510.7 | 1.11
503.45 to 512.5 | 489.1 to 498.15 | 0.94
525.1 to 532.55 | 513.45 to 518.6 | 1.23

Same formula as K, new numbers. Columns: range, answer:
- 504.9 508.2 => 0.7638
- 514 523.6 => 0.7887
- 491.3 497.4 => 0.8129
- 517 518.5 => 0.6427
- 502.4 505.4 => 0.7513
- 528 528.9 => 0.8429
